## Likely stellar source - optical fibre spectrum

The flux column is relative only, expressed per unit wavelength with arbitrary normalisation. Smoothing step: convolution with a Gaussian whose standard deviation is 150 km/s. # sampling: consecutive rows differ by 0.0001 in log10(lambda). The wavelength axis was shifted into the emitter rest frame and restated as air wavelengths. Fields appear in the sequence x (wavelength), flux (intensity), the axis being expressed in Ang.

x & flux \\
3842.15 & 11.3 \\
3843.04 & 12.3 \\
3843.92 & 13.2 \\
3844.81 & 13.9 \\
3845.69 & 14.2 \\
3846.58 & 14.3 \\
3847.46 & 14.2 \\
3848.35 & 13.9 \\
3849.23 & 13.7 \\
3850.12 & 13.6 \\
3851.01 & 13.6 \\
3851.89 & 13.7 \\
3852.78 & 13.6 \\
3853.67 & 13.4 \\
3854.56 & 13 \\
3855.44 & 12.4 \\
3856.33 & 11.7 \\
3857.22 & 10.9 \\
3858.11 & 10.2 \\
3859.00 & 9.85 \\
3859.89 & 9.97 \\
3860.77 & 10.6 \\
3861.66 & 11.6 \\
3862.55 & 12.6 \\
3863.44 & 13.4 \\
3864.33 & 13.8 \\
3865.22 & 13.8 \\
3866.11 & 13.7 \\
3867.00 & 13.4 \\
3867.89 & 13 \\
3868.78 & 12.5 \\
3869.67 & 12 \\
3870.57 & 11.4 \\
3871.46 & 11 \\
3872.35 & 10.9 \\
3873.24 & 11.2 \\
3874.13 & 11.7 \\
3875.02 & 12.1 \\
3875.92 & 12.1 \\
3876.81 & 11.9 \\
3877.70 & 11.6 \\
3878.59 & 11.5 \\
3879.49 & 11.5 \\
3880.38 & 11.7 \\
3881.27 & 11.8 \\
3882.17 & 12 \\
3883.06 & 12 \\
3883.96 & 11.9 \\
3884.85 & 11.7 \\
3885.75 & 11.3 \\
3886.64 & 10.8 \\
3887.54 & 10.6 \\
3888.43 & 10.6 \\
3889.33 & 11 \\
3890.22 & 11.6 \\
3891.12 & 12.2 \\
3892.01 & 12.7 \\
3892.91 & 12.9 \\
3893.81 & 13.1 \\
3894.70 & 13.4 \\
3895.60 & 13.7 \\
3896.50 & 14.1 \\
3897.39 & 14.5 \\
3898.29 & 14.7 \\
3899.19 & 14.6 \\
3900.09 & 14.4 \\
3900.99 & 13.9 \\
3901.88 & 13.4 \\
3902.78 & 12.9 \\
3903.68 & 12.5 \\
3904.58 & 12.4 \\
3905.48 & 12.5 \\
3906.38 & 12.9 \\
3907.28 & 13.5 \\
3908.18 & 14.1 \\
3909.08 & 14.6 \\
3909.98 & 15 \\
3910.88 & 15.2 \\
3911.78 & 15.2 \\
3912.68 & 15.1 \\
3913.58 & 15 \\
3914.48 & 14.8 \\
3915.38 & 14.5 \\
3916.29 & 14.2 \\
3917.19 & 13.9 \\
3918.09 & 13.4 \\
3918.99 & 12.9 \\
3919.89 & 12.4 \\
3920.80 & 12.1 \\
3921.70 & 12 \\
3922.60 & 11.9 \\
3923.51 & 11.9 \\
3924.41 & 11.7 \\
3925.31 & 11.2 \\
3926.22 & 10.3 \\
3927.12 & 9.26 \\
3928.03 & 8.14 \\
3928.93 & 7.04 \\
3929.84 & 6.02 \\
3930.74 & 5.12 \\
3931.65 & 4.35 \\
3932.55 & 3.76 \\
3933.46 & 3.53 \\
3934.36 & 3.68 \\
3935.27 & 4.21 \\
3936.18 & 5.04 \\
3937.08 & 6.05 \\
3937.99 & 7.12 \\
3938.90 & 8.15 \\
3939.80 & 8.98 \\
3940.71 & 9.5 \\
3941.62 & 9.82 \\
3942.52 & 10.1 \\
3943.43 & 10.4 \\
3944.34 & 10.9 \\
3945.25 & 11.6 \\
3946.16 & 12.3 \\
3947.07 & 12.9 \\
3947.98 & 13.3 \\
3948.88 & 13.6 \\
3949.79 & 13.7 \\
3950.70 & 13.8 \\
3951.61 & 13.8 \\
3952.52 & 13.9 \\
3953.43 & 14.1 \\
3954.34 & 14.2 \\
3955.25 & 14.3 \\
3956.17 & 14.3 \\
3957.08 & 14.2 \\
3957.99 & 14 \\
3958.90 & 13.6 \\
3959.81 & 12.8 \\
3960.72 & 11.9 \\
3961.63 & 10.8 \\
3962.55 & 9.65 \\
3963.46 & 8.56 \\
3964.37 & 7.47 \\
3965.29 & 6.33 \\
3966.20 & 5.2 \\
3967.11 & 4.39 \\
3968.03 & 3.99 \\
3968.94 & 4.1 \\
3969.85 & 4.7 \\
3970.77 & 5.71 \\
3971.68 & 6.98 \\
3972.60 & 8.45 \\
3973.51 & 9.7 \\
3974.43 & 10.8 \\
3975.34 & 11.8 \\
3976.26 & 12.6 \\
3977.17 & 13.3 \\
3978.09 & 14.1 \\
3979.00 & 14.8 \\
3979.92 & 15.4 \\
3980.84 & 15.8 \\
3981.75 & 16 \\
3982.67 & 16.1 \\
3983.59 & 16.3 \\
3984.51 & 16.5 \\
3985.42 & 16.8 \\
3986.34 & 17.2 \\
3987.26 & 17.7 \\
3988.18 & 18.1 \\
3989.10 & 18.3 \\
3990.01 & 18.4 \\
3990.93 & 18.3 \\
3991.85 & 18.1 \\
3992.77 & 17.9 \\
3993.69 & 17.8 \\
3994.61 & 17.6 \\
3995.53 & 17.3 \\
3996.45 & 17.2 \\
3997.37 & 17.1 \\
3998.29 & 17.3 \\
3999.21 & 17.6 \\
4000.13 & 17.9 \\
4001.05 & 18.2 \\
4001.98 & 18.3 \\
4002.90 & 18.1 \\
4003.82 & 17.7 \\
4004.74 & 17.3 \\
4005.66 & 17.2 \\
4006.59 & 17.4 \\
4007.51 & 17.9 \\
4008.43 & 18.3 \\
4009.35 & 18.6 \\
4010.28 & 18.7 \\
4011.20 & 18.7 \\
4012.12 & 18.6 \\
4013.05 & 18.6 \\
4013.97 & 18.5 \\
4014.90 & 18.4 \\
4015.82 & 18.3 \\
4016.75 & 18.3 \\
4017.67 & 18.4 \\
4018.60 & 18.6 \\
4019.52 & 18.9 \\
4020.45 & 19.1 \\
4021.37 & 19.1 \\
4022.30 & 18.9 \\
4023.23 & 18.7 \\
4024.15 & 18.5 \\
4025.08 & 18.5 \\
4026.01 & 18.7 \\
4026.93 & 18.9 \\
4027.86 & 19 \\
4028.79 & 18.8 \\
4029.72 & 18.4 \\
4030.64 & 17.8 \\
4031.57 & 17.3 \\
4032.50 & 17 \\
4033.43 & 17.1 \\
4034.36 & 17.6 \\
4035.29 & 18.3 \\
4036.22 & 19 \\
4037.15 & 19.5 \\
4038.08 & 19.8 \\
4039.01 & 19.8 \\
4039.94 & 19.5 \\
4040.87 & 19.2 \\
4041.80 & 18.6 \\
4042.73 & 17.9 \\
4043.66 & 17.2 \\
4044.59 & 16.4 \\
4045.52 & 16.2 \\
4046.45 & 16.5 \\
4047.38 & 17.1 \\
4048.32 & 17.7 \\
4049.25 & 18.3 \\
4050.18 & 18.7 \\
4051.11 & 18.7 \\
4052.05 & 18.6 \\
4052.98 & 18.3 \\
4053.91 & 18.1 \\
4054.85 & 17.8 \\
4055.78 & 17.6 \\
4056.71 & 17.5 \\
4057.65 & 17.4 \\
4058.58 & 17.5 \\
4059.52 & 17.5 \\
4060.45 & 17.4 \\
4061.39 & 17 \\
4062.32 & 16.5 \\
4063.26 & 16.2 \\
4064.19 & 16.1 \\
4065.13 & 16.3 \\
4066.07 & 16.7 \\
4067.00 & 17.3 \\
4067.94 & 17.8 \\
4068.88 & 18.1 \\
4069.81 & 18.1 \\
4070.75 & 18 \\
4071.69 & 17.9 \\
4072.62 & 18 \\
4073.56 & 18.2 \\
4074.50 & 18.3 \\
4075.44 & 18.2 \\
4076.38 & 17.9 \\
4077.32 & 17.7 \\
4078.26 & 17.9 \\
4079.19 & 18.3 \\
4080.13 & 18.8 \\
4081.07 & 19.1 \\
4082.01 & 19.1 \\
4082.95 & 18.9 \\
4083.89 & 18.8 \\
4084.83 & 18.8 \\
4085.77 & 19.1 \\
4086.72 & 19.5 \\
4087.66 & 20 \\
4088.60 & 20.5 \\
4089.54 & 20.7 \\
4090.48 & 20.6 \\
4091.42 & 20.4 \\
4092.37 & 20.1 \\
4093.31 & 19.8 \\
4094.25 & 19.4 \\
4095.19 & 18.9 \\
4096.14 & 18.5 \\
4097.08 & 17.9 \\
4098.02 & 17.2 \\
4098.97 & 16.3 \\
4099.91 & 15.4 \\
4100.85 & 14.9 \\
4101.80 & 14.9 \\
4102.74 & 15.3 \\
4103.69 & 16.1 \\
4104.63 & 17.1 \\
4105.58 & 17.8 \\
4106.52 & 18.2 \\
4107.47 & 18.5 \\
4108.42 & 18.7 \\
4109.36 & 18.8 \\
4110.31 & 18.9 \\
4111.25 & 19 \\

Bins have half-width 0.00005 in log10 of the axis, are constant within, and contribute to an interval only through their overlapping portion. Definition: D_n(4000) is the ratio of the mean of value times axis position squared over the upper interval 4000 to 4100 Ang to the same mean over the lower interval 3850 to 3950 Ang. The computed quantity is 1.69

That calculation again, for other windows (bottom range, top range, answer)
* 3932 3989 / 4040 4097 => 1.74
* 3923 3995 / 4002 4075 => 1.65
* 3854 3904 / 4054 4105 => 1.62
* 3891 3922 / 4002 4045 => 1.42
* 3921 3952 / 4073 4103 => 2.14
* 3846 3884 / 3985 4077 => 1.59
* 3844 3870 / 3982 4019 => 1.50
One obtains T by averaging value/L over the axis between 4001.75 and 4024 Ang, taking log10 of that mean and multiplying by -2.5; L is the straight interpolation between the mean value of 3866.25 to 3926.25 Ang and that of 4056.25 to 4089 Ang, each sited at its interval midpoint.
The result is -0.14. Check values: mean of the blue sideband 12.7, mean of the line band 18.4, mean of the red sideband 18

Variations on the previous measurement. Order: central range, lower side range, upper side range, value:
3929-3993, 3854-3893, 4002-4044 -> 0.373 mag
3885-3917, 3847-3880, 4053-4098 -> 0.001 mag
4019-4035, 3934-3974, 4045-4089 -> -0.216 mag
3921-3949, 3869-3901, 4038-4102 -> 0.487 mag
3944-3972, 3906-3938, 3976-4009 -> 0.266 mag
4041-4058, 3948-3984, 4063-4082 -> -0.084 mag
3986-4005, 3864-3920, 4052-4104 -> -0.134 mag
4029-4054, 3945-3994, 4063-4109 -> -0.130 mag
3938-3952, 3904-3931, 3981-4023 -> 0.239 mag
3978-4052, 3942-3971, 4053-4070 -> -0.242 mag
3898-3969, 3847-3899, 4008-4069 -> 0.277 mag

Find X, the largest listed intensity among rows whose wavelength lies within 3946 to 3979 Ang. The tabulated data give 14.8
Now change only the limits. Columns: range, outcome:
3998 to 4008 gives 18.3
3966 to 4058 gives 19.8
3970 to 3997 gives 18.4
